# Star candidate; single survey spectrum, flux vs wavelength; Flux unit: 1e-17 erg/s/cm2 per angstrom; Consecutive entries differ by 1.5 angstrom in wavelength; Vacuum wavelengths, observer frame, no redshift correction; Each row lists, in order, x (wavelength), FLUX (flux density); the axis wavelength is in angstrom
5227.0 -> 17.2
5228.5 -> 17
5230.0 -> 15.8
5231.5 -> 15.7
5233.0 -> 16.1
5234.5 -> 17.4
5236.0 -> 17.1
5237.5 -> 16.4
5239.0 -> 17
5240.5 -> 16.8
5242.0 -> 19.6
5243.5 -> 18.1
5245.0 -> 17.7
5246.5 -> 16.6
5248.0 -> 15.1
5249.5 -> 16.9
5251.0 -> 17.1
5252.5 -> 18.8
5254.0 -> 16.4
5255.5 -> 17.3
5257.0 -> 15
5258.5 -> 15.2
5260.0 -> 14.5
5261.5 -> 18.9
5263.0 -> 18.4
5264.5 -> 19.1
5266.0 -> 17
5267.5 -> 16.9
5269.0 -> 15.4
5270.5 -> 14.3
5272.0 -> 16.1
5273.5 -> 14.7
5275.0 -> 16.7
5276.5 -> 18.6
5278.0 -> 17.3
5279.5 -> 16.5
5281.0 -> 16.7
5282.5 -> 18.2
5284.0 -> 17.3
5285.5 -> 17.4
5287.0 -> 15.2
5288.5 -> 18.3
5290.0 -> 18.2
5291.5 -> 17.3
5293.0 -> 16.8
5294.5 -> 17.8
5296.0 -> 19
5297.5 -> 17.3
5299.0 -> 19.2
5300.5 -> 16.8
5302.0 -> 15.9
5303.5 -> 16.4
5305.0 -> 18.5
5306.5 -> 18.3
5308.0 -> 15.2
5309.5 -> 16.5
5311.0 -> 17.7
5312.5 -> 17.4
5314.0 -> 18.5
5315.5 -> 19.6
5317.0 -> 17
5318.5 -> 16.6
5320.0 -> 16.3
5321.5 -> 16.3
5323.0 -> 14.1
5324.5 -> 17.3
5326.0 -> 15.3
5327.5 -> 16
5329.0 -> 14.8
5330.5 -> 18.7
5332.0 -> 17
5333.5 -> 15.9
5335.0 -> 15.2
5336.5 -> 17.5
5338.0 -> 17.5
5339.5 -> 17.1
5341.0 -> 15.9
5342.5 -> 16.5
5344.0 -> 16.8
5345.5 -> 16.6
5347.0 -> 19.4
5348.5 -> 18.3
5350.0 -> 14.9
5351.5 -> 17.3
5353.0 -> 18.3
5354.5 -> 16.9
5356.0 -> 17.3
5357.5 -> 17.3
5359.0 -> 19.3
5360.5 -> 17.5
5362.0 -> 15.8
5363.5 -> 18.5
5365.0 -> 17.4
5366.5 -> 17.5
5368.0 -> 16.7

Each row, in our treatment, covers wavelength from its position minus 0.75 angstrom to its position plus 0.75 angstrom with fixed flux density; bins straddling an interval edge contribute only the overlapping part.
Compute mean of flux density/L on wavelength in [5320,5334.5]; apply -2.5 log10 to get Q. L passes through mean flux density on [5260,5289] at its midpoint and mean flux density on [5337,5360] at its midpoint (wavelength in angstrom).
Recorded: 0.068 mag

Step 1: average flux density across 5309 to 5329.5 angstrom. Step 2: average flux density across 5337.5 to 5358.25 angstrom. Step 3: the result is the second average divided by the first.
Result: 1.0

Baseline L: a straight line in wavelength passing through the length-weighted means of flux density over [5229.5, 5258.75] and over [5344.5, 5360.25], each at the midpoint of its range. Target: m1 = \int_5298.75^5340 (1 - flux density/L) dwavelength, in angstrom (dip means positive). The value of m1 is 1.1 angstrom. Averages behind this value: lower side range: 16.8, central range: 16.8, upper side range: 17.5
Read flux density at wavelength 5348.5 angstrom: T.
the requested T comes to 18.3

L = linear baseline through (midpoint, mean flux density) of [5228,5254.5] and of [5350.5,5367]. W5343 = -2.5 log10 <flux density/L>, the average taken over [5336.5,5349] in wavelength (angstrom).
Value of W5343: 0.01 mag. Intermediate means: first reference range 17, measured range 17.3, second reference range 17.5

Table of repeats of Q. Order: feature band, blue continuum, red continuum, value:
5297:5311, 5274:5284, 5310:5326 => 0.00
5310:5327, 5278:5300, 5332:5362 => 0.03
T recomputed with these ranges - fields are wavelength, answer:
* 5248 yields 15.1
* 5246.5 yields 16.6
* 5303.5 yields 16.4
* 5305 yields 18.5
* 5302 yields 15.9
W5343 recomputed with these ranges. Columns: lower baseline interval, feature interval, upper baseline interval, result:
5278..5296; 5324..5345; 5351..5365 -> 0.06 mag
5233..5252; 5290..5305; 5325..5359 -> -0.03 mag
